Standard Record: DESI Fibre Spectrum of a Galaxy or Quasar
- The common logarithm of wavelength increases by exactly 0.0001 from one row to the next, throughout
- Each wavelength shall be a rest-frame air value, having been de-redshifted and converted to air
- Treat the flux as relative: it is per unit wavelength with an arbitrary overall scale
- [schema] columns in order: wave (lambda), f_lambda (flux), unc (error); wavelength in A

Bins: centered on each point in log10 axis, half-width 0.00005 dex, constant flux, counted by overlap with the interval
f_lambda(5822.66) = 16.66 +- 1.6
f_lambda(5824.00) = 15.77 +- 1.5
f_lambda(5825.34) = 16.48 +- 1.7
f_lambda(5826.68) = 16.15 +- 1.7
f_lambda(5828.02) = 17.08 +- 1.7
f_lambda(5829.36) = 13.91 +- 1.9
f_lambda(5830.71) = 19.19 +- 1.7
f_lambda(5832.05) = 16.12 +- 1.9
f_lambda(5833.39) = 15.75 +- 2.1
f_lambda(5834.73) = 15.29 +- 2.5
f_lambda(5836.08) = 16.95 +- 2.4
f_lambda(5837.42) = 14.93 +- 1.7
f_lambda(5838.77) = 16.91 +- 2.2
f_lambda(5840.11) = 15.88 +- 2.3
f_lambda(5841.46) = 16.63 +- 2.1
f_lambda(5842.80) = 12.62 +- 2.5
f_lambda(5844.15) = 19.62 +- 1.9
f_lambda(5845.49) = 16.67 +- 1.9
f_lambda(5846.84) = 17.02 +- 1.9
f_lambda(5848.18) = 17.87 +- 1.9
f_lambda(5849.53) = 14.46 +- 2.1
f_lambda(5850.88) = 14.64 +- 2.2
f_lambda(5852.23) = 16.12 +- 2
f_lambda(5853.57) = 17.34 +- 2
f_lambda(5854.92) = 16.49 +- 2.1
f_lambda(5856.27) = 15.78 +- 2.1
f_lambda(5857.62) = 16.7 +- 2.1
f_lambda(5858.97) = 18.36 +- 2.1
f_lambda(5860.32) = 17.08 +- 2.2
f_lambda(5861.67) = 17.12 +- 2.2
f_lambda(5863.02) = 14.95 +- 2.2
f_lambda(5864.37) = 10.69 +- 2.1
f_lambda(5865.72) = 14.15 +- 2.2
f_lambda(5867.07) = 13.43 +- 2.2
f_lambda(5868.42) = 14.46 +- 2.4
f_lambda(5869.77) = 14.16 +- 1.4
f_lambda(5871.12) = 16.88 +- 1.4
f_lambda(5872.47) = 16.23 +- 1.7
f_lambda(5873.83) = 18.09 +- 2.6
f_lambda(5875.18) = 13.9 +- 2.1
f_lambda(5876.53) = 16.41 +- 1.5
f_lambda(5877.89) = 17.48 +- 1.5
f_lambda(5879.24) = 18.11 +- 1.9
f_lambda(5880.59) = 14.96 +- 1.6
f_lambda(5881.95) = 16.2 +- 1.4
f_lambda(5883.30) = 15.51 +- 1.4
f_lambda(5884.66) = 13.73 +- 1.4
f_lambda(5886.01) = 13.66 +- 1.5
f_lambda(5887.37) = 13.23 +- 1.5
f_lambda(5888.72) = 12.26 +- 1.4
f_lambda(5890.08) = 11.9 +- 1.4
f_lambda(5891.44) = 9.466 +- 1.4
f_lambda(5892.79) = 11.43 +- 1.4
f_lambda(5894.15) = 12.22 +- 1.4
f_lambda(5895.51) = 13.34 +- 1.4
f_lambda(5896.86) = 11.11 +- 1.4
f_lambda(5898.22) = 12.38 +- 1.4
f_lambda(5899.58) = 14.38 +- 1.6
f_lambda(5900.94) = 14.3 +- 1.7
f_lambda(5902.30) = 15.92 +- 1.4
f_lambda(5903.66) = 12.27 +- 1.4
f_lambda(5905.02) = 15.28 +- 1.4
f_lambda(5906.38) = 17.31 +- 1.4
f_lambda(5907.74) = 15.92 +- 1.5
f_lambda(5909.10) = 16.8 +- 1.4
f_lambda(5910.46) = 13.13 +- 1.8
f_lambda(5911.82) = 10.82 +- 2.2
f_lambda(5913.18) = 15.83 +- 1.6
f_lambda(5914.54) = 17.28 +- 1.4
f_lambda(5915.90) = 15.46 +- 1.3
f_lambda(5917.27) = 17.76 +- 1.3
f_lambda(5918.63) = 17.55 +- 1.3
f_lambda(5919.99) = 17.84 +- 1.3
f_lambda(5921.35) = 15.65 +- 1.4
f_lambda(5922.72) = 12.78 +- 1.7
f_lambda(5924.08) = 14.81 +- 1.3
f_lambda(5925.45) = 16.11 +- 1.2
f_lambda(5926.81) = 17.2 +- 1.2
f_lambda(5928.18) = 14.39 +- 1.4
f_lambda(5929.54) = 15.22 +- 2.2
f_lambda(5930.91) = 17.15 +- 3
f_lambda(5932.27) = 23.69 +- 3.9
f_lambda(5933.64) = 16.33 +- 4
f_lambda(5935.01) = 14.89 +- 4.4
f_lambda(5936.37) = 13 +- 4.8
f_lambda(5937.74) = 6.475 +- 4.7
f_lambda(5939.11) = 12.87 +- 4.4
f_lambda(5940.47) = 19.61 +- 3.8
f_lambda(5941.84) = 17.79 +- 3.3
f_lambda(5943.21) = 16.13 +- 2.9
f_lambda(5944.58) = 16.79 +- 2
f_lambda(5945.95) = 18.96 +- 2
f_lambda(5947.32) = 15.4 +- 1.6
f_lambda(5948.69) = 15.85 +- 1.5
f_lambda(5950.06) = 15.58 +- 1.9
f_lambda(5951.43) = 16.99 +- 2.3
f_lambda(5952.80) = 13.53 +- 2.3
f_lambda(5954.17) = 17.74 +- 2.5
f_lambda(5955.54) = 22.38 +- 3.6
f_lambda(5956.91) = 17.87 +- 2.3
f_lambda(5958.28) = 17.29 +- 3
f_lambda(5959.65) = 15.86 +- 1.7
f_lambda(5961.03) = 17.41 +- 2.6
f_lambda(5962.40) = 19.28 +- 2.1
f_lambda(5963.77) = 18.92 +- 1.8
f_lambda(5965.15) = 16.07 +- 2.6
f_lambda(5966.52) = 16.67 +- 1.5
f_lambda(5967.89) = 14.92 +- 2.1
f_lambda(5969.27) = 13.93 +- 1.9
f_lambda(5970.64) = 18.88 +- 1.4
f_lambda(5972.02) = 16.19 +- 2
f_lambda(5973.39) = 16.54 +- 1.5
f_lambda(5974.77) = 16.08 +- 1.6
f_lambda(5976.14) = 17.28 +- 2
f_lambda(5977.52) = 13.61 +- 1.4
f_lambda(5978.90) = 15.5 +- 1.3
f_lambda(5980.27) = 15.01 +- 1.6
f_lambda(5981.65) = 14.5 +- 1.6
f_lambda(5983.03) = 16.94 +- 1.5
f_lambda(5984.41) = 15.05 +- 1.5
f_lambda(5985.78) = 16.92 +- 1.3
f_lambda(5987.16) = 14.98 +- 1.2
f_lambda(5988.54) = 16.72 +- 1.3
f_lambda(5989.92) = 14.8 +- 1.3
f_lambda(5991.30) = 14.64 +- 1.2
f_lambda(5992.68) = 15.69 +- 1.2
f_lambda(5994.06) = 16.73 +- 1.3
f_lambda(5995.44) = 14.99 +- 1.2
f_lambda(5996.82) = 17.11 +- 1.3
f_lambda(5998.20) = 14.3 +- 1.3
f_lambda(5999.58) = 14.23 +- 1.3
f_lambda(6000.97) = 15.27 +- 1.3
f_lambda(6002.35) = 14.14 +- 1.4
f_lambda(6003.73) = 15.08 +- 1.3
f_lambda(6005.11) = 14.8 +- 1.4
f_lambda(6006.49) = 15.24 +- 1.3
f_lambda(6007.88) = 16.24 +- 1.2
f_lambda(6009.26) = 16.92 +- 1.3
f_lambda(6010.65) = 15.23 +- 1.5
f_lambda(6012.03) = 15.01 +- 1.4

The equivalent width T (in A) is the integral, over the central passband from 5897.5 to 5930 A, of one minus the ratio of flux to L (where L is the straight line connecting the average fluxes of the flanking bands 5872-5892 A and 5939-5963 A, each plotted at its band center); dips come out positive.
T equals 1.2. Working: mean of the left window 14.7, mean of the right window 17.2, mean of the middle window 15.3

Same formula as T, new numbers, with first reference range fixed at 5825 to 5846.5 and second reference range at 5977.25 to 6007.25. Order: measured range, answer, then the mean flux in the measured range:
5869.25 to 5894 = 2.2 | 14.6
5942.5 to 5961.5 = -1.7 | 17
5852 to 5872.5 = 0.7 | 15.6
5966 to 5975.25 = -0.4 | 16.2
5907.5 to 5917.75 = 0.3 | 15.3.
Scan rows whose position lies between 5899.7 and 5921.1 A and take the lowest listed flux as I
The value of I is 10.82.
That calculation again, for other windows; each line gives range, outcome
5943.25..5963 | 13.53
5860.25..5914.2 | 9.466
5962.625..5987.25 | 13.61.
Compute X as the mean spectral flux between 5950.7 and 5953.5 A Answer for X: 15.3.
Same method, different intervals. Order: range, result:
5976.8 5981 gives 14.7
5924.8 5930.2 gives 15.7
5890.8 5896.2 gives 11.6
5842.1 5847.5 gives 16.5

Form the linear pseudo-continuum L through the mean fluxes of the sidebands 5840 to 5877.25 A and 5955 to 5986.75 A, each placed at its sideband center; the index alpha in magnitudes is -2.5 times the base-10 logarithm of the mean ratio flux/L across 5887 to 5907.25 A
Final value 0.221 mag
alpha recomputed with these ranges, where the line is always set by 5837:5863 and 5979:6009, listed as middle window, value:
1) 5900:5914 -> 0.09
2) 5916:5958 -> -0.03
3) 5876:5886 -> 0.02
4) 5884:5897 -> 0.30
